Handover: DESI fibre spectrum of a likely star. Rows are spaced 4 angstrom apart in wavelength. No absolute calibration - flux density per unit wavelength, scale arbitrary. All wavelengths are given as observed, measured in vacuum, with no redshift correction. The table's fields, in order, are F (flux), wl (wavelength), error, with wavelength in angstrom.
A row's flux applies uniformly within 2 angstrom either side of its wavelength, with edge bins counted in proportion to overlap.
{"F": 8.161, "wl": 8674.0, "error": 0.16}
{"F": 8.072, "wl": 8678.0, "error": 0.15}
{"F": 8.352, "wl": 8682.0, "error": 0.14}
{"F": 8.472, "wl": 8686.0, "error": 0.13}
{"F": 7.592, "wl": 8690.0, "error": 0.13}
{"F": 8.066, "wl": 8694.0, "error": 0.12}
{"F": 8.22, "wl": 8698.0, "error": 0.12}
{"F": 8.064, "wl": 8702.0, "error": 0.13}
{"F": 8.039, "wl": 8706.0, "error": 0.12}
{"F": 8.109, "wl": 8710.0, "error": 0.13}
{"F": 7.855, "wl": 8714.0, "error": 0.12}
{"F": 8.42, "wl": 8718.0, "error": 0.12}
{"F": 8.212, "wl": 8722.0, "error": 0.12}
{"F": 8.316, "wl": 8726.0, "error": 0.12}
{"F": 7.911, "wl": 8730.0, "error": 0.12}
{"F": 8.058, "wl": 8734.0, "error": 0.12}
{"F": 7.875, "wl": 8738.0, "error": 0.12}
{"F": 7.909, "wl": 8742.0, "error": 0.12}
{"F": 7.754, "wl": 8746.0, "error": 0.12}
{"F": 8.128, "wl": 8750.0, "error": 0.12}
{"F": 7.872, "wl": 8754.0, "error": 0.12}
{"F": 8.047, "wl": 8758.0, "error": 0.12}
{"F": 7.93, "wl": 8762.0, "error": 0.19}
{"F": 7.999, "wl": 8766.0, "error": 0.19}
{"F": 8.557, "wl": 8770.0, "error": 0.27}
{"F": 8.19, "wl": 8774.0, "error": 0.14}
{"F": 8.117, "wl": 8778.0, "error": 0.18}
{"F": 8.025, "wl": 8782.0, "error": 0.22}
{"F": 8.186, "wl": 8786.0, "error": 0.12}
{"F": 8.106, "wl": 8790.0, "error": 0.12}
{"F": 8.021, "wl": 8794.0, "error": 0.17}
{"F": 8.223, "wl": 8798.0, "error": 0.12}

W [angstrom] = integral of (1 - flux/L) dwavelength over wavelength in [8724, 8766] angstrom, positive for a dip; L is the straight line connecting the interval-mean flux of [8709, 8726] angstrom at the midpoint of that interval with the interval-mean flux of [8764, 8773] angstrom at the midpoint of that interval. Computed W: 1.2 angstrom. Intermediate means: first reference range 8.17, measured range 7.98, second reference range 8.27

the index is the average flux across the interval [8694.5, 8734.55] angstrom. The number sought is 8.12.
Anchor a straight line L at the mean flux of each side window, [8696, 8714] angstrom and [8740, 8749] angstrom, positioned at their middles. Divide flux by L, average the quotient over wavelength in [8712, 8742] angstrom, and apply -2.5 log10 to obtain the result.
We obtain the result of -0.02 mag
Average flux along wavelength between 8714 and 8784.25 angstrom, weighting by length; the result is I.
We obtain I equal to 8.07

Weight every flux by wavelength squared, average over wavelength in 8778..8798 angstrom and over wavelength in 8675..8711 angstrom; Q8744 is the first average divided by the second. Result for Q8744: 1.02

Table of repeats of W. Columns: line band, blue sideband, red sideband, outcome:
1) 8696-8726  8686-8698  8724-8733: -0.3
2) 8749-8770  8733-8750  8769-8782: 0.1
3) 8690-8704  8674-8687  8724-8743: 0.3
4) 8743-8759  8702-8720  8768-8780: 0.5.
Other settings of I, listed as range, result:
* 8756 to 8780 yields 8.14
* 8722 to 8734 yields 8.12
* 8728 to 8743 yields 7.94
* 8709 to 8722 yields 8.14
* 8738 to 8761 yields 7.94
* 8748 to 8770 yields 8.05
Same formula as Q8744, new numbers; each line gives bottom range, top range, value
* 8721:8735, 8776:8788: 1.01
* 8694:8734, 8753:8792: 1.01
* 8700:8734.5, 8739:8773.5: 1.00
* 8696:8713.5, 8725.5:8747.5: 0.99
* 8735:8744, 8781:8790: 1.04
